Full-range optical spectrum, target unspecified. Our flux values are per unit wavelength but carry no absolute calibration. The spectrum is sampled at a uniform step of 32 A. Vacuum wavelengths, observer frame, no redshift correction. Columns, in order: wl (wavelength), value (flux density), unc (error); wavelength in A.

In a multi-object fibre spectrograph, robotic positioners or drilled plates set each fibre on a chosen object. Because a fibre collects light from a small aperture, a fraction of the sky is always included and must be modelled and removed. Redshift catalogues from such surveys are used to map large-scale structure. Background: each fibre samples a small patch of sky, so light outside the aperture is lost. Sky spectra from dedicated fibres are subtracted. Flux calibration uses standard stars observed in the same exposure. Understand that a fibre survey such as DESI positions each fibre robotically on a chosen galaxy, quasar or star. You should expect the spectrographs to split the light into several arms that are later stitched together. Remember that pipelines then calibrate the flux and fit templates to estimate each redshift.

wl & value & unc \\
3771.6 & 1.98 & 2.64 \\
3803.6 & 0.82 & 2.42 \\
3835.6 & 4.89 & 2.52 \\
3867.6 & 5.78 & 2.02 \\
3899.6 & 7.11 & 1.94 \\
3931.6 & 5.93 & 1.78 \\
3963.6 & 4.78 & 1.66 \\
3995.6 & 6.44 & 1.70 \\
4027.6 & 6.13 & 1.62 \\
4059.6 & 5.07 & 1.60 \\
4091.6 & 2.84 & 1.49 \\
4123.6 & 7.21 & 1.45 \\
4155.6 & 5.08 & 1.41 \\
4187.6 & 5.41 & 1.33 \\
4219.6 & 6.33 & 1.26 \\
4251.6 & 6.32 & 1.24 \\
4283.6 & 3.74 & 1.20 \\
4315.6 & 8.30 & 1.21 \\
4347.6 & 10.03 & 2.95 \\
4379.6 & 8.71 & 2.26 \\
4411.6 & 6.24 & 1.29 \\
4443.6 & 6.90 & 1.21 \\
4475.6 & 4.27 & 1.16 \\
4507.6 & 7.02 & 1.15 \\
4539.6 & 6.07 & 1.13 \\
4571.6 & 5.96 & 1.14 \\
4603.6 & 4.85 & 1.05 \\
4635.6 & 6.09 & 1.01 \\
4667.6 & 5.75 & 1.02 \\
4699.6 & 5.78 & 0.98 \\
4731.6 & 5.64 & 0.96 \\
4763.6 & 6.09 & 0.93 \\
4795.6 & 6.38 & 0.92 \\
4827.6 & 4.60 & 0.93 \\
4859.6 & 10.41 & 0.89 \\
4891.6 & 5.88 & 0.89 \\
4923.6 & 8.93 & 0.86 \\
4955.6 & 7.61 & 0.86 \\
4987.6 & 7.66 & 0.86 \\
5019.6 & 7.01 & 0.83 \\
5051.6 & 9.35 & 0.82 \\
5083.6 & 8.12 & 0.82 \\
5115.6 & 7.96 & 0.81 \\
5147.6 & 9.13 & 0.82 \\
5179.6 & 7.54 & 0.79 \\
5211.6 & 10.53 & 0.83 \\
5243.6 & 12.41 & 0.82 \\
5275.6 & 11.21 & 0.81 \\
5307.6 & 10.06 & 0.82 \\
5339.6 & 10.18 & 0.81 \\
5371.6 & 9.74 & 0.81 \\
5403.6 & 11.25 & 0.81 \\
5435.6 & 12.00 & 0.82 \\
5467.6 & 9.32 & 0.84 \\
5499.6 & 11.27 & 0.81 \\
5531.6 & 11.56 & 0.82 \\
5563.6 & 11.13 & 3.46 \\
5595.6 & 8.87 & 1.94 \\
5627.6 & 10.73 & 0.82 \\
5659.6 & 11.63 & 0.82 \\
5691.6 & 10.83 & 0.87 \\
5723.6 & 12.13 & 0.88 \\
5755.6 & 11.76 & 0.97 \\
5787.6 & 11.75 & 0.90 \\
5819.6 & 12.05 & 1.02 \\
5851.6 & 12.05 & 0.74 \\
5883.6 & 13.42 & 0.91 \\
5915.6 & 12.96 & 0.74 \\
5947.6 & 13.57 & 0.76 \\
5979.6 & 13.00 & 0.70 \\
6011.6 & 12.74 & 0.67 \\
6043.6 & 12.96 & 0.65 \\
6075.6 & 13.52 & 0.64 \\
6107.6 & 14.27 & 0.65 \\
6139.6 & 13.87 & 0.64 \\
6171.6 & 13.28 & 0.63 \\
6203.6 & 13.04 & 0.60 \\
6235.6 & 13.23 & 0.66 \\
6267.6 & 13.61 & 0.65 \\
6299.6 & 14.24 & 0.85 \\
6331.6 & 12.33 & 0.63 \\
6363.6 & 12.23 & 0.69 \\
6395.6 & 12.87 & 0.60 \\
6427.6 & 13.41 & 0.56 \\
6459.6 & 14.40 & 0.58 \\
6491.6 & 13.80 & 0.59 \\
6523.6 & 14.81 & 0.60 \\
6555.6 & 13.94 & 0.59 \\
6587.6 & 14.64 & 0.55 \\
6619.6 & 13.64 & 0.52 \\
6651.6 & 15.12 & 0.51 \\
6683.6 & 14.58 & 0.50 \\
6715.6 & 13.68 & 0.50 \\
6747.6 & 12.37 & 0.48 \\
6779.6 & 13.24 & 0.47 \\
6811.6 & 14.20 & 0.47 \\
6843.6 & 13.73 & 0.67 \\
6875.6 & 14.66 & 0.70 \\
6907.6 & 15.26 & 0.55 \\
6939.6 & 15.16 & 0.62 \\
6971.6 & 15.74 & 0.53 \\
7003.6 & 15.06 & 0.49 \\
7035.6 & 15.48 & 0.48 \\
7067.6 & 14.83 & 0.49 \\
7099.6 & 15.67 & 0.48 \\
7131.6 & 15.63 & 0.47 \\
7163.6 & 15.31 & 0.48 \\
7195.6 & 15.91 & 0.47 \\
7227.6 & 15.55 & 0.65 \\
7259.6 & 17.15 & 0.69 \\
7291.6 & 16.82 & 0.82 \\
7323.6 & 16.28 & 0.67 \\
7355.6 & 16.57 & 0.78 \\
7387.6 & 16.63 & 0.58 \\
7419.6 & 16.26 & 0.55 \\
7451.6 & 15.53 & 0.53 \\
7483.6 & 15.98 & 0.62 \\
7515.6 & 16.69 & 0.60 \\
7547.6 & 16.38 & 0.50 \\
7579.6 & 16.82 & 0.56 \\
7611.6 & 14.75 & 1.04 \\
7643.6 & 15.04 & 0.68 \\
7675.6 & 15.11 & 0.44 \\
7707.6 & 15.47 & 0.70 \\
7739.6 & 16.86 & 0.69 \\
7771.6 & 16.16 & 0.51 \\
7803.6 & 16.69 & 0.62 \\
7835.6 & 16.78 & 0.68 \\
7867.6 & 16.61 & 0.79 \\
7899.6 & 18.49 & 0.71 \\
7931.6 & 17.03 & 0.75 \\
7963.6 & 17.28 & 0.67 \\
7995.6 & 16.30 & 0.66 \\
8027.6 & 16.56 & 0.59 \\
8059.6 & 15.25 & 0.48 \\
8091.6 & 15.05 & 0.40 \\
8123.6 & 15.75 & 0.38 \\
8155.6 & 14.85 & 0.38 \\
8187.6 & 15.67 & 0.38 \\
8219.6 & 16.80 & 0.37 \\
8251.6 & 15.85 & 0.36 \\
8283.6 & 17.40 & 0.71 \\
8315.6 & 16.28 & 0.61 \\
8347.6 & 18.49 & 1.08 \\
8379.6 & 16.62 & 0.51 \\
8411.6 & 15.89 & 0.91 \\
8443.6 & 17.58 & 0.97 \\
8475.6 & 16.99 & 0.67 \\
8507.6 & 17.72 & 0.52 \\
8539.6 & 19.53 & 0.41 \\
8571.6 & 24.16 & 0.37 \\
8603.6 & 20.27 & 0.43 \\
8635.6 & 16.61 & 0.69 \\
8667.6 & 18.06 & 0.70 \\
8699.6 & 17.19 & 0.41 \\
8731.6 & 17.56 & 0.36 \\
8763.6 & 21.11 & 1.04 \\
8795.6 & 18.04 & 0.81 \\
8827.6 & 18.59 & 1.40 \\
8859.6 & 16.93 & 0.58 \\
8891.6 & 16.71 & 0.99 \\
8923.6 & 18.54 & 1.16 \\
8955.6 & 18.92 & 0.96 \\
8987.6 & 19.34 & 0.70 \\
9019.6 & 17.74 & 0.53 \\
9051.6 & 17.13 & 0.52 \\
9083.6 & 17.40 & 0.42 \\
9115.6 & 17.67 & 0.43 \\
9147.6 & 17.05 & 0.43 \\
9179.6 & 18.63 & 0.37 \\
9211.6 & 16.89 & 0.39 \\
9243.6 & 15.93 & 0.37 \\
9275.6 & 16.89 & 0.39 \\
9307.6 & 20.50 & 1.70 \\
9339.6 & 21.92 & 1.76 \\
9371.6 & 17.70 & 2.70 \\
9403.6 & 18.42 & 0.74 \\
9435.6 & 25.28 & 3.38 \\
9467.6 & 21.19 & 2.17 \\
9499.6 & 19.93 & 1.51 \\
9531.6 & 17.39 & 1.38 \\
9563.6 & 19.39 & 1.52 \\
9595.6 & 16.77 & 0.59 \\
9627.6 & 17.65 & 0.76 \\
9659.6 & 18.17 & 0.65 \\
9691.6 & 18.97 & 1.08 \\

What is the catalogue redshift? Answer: 0.30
